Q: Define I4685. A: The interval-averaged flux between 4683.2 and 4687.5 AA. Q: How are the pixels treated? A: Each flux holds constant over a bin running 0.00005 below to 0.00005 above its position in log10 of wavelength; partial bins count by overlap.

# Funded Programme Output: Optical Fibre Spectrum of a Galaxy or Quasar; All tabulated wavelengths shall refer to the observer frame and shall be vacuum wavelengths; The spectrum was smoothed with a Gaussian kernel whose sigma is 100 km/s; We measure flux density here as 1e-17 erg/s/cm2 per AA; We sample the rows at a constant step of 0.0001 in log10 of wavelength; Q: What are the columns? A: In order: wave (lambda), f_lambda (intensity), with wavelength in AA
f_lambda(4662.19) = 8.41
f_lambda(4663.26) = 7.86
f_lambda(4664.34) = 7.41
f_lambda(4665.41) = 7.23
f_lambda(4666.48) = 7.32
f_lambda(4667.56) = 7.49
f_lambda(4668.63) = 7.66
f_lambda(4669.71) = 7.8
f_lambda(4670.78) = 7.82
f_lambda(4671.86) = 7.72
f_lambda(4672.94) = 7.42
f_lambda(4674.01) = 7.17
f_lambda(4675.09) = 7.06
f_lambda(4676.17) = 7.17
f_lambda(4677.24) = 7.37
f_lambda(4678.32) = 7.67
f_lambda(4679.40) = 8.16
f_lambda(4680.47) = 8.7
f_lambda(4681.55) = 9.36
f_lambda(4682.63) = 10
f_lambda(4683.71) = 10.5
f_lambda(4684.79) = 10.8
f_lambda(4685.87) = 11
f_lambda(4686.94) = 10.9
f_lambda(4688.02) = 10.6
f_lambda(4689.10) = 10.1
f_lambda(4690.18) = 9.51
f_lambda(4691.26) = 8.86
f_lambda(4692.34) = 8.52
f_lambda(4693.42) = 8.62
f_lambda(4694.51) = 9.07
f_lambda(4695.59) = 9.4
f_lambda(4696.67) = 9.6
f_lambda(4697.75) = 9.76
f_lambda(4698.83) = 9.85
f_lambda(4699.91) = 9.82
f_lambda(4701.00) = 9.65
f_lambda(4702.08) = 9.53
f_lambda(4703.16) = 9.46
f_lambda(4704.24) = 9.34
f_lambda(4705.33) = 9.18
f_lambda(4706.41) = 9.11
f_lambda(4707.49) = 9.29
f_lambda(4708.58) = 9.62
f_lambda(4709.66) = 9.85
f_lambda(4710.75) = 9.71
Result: 10.8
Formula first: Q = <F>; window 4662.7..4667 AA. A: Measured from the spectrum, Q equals 7.47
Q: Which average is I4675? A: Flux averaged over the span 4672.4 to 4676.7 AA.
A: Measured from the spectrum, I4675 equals 7.2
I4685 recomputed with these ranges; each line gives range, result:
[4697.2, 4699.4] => 9.83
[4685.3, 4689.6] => 10.7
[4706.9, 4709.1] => 9.44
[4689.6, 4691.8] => 9.2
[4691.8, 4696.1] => 8.88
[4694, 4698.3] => 9.47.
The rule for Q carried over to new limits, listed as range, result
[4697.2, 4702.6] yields 9.72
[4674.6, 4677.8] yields 7.21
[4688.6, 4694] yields 9.1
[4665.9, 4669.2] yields 7.49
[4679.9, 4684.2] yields 9.62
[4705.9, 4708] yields 9.22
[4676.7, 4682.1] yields 8.26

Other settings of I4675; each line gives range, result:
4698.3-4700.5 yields 9.81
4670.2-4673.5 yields 7.66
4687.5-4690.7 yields 10.1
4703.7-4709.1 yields 9.3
